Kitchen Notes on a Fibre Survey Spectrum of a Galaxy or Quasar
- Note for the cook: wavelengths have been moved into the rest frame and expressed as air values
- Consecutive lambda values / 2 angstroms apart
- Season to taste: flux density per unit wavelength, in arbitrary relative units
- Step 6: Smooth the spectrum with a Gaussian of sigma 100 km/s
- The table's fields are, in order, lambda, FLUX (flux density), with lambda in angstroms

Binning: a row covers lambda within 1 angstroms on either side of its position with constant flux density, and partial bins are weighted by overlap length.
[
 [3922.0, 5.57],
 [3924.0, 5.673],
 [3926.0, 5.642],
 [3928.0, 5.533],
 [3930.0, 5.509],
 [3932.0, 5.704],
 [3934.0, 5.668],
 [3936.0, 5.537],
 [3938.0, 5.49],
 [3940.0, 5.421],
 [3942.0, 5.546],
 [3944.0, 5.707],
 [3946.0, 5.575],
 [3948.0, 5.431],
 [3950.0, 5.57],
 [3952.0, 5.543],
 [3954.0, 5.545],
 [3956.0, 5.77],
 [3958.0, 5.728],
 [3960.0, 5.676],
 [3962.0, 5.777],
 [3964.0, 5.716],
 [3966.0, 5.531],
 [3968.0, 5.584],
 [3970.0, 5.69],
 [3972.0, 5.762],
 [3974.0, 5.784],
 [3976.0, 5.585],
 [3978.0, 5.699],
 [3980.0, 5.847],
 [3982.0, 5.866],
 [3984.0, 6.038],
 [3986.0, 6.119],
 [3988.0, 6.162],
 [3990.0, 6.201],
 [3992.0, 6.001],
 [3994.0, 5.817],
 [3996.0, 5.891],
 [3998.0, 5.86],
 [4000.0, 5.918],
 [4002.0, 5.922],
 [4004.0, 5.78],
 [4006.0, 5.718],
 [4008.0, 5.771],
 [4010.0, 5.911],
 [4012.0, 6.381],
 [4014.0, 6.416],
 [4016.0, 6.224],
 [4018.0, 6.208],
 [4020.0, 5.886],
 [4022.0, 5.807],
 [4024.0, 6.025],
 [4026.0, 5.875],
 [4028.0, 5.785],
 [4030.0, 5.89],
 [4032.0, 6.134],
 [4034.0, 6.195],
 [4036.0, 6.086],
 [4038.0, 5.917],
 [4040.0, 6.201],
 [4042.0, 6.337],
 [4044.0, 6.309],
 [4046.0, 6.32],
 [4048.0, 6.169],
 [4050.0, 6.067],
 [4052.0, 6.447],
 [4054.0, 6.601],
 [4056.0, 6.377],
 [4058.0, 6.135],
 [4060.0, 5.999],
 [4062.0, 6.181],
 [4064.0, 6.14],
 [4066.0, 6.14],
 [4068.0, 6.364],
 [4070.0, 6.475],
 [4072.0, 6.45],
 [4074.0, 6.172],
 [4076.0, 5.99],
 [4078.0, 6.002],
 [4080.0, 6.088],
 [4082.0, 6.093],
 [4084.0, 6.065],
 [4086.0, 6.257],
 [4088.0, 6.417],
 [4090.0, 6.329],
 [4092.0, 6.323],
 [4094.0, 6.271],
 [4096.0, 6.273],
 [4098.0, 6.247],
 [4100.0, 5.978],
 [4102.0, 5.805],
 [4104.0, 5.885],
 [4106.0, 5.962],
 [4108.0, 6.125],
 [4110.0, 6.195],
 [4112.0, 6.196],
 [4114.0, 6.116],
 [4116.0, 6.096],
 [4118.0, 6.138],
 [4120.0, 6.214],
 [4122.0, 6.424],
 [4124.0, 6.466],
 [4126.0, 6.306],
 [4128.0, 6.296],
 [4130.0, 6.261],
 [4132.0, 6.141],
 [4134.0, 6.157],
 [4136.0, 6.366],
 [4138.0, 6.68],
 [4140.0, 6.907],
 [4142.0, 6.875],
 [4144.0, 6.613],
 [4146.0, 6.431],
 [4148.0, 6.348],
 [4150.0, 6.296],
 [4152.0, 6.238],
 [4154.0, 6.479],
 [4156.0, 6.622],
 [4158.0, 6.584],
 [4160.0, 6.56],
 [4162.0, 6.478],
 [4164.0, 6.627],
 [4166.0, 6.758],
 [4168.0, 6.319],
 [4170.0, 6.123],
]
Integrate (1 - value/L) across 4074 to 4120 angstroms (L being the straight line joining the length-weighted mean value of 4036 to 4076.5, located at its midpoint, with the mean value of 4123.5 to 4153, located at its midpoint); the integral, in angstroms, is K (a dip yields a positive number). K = 1.4 angstroms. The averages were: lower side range 6.24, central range 6.13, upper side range 6.42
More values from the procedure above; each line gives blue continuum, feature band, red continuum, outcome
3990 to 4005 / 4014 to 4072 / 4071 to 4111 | -1.35 angstroms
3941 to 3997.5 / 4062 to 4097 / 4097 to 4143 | -0.60 angstroms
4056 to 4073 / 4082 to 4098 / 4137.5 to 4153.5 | 0.19 angstroms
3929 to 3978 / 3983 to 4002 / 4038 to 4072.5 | -0.42 angstroms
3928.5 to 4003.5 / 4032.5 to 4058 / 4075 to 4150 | -0.98 angstroms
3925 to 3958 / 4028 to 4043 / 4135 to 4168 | -0.19 angstroms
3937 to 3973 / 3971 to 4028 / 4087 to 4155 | -1.45 angstroms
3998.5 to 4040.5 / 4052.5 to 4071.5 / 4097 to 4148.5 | -0.51 angstroms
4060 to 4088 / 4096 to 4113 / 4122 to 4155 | 0.65 angstroms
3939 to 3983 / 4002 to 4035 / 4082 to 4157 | -0.64 angstroms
